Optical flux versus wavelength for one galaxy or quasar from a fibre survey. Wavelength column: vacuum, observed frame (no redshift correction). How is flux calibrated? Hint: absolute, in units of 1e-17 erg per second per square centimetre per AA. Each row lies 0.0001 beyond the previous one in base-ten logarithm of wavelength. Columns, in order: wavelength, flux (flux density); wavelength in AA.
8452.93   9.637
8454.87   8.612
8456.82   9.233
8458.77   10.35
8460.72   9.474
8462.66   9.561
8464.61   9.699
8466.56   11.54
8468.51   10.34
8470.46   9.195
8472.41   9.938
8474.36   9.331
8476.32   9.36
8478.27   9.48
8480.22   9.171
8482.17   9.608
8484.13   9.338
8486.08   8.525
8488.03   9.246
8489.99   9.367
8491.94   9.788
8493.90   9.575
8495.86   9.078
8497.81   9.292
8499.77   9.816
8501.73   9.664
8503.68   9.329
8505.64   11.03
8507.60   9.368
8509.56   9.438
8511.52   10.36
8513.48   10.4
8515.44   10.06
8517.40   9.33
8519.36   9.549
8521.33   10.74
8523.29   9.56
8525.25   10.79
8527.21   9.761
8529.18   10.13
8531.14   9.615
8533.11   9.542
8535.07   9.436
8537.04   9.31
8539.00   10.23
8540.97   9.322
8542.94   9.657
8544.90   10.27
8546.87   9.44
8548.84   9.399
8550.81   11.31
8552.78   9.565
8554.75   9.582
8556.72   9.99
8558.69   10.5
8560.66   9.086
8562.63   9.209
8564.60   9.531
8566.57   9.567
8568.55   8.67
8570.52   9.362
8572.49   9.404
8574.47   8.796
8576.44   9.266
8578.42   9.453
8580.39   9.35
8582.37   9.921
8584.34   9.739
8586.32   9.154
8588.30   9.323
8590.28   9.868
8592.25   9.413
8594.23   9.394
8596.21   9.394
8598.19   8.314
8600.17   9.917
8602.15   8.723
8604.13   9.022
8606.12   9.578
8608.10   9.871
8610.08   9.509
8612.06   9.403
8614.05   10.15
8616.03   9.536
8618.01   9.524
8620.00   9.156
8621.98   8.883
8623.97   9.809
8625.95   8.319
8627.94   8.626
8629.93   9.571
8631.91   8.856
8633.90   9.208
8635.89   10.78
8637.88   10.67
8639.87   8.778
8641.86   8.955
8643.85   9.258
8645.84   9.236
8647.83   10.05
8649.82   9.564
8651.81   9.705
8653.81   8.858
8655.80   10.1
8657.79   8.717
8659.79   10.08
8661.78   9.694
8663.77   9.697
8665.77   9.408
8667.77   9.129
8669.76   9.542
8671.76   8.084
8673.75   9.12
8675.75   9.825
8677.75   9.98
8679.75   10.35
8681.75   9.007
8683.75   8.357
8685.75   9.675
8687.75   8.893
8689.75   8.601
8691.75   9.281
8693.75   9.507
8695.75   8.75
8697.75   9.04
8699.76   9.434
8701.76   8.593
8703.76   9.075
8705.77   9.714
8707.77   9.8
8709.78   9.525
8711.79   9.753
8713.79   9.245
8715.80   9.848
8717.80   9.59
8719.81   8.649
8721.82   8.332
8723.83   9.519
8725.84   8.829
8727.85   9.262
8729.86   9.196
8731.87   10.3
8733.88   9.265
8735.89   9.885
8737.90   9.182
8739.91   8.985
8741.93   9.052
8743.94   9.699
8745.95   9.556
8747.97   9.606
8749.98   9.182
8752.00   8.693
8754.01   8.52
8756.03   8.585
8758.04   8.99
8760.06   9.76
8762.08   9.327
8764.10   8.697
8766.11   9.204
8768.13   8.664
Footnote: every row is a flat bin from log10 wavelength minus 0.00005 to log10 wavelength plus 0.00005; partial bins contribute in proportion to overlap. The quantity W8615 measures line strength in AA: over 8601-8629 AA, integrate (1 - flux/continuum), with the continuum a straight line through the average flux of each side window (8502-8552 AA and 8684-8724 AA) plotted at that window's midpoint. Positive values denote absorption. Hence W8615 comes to 0.8 AA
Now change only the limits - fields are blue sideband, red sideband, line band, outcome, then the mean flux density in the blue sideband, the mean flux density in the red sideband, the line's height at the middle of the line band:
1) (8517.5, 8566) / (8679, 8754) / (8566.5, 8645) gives 2.0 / 9.8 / 9.26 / 9.61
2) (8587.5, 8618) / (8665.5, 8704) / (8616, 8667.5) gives -0.6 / 9.43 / 9.18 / 9.31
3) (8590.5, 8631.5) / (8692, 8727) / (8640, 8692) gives -0.4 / 9.31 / 9.25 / 9.28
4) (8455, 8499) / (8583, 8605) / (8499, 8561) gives -2.8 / 9.55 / 9.31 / 9.44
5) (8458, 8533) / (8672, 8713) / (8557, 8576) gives 0.4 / 9.74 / 9.29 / 9.58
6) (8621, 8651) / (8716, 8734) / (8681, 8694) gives 0.4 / 9.37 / 9.24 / 9.3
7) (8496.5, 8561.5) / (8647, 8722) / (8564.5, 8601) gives 1.2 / 9.84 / 9.34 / 9.67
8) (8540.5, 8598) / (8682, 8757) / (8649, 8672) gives -0.2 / 9.53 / 9.21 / 9.34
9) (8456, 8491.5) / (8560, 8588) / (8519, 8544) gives -1.0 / 9.6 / 9.33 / 9.44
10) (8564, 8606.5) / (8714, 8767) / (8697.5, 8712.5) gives -0.2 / 9.32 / 9.22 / 9.24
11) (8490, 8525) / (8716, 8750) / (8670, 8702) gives 0.8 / 9.8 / 9.32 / 9.42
